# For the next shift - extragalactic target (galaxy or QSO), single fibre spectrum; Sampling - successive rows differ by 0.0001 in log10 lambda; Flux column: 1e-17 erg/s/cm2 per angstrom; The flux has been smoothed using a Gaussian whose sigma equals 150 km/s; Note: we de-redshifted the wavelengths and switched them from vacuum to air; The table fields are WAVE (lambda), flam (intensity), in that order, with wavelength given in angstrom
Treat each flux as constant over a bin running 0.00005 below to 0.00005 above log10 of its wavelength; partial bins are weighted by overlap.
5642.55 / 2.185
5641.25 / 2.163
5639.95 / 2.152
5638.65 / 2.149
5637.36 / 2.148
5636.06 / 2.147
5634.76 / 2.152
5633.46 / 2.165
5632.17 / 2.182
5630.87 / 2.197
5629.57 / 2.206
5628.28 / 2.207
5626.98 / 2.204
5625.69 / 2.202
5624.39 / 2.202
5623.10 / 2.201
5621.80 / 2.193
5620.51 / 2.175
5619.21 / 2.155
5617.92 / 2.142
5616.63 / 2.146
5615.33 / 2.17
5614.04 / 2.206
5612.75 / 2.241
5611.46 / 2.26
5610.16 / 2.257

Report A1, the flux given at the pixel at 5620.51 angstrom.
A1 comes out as 2.175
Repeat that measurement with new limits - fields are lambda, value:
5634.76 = 2.152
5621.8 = 2.193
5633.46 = 2.165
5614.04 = 2.206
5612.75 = 2.241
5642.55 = 2.185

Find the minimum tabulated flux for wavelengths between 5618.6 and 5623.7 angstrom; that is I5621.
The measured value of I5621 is 2.155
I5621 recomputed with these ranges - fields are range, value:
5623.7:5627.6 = 2.202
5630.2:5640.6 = 2.147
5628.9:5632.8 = 2.182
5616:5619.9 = 2.142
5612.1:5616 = 2.17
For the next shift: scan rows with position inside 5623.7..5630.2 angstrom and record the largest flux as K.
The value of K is 2.207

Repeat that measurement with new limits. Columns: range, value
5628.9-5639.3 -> 2.206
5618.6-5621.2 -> 2.175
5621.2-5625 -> 2.202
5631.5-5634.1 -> 2.182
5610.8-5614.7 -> 2.26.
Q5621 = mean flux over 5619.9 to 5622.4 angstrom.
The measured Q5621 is 2.19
